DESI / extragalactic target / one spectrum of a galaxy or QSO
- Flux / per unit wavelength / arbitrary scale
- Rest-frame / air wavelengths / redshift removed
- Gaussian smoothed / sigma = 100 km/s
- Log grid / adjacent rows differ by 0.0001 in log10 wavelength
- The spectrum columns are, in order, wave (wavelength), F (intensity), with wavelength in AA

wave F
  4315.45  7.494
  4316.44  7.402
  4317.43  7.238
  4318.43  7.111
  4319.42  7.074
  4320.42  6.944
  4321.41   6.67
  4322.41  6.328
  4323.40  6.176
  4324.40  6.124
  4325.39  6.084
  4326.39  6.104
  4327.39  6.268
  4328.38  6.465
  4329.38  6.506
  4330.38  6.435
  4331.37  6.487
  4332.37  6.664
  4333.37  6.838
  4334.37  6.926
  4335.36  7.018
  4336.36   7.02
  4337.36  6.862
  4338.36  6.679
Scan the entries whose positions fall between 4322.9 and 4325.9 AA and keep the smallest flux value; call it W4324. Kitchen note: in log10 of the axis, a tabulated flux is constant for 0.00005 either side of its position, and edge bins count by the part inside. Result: 6.084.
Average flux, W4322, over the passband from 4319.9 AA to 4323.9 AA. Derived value 6.53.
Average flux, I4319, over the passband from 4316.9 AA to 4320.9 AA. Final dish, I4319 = 7.09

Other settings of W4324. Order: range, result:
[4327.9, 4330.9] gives 6.435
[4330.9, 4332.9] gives 6.487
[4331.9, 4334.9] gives 6.664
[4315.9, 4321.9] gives 6.67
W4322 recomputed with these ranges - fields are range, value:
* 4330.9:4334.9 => 6.74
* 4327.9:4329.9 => 6.46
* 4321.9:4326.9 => 6.16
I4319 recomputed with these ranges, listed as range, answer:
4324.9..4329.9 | 6.28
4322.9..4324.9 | 6.17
